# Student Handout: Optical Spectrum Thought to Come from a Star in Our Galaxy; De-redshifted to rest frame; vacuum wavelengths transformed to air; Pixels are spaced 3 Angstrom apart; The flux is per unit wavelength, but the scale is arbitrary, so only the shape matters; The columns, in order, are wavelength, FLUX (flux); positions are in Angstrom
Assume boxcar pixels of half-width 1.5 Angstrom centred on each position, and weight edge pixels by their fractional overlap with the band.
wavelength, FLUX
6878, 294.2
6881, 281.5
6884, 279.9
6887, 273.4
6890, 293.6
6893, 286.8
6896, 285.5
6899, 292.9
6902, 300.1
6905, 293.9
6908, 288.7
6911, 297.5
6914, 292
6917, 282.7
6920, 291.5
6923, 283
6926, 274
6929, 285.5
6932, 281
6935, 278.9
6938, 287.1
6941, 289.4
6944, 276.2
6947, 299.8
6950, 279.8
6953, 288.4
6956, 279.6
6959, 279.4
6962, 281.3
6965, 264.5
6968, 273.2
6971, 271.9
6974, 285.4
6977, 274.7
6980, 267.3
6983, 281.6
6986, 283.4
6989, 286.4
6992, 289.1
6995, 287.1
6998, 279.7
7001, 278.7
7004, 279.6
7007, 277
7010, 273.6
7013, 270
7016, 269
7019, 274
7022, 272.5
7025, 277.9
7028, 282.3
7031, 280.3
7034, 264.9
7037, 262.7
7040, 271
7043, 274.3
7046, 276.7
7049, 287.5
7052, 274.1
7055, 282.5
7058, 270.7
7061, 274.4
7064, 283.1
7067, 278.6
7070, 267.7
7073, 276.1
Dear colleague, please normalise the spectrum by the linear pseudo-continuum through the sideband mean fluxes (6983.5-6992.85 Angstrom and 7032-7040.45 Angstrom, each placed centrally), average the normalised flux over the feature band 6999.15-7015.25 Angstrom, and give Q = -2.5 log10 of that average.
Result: 0.010 mag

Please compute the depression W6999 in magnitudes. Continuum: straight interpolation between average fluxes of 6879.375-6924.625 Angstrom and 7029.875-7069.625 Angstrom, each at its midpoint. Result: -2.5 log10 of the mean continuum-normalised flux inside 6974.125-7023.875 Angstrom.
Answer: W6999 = 0.007 mag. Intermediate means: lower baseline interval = 288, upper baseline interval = 275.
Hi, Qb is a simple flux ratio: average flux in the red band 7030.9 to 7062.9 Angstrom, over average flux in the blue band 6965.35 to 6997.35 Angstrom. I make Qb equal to 1.0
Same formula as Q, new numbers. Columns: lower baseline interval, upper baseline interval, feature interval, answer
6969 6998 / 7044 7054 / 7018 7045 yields 0.02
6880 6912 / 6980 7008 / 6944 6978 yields 0.02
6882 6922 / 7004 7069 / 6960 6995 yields 0.01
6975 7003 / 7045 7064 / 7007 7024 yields 0.03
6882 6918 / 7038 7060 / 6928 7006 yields 0.01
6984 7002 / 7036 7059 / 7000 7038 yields 0.02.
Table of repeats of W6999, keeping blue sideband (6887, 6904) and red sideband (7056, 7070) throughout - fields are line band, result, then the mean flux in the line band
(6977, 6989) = 0.02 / 278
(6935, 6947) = 0.00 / 286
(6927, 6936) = 0.02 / 282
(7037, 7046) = 0.02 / 272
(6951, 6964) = 0.01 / 281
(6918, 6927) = 0.02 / 283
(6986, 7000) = -0.01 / 285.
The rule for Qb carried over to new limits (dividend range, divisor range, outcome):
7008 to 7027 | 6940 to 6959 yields 0.96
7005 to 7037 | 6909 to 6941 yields 0.96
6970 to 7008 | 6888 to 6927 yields 0.97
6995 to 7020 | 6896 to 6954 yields 0.96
